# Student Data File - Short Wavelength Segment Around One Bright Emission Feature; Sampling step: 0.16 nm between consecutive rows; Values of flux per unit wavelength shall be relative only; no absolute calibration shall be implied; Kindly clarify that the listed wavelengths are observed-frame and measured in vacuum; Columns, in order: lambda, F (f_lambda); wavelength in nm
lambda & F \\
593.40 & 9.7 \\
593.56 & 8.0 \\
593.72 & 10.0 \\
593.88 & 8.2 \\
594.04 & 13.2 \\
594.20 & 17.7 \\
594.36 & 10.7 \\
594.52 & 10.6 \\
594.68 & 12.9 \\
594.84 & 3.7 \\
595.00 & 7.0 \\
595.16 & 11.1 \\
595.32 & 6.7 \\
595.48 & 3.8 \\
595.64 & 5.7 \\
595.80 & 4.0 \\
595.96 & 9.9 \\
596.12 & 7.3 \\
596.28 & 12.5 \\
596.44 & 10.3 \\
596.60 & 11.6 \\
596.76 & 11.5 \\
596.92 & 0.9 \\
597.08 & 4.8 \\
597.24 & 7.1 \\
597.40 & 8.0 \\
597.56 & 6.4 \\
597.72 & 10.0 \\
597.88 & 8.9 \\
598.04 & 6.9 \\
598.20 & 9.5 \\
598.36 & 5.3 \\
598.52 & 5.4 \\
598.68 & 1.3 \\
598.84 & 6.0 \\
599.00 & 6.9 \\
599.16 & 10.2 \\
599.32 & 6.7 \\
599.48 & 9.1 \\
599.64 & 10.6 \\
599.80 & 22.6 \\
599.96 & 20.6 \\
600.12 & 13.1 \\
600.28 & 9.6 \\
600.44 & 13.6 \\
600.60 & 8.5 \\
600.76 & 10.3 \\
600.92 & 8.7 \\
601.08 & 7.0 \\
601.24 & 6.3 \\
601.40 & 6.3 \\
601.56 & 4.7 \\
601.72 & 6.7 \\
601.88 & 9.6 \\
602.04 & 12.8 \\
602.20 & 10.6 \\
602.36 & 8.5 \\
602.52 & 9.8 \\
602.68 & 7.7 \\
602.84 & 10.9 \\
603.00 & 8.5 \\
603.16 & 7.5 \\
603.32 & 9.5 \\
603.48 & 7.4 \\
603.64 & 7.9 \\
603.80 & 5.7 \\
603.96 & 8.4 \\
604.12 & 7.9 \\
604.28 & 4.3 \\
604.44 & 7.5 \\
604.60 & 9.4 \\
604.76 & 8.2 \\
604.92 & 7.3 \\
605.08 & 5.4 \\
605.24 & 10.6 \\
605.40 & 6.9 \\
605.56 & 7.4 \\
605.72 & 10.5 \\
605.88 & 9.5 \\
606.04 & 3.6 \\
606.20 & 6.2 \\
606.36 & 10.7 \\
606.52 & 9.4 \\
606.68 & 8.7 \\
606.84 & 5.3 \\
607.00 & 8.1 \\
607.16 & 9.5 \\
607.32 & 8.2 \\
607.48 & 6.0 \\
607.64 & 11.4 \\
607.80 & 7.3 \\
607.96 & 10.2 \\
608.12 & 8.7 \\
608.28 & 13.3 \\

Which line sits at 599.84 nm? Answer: [O III] 5007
